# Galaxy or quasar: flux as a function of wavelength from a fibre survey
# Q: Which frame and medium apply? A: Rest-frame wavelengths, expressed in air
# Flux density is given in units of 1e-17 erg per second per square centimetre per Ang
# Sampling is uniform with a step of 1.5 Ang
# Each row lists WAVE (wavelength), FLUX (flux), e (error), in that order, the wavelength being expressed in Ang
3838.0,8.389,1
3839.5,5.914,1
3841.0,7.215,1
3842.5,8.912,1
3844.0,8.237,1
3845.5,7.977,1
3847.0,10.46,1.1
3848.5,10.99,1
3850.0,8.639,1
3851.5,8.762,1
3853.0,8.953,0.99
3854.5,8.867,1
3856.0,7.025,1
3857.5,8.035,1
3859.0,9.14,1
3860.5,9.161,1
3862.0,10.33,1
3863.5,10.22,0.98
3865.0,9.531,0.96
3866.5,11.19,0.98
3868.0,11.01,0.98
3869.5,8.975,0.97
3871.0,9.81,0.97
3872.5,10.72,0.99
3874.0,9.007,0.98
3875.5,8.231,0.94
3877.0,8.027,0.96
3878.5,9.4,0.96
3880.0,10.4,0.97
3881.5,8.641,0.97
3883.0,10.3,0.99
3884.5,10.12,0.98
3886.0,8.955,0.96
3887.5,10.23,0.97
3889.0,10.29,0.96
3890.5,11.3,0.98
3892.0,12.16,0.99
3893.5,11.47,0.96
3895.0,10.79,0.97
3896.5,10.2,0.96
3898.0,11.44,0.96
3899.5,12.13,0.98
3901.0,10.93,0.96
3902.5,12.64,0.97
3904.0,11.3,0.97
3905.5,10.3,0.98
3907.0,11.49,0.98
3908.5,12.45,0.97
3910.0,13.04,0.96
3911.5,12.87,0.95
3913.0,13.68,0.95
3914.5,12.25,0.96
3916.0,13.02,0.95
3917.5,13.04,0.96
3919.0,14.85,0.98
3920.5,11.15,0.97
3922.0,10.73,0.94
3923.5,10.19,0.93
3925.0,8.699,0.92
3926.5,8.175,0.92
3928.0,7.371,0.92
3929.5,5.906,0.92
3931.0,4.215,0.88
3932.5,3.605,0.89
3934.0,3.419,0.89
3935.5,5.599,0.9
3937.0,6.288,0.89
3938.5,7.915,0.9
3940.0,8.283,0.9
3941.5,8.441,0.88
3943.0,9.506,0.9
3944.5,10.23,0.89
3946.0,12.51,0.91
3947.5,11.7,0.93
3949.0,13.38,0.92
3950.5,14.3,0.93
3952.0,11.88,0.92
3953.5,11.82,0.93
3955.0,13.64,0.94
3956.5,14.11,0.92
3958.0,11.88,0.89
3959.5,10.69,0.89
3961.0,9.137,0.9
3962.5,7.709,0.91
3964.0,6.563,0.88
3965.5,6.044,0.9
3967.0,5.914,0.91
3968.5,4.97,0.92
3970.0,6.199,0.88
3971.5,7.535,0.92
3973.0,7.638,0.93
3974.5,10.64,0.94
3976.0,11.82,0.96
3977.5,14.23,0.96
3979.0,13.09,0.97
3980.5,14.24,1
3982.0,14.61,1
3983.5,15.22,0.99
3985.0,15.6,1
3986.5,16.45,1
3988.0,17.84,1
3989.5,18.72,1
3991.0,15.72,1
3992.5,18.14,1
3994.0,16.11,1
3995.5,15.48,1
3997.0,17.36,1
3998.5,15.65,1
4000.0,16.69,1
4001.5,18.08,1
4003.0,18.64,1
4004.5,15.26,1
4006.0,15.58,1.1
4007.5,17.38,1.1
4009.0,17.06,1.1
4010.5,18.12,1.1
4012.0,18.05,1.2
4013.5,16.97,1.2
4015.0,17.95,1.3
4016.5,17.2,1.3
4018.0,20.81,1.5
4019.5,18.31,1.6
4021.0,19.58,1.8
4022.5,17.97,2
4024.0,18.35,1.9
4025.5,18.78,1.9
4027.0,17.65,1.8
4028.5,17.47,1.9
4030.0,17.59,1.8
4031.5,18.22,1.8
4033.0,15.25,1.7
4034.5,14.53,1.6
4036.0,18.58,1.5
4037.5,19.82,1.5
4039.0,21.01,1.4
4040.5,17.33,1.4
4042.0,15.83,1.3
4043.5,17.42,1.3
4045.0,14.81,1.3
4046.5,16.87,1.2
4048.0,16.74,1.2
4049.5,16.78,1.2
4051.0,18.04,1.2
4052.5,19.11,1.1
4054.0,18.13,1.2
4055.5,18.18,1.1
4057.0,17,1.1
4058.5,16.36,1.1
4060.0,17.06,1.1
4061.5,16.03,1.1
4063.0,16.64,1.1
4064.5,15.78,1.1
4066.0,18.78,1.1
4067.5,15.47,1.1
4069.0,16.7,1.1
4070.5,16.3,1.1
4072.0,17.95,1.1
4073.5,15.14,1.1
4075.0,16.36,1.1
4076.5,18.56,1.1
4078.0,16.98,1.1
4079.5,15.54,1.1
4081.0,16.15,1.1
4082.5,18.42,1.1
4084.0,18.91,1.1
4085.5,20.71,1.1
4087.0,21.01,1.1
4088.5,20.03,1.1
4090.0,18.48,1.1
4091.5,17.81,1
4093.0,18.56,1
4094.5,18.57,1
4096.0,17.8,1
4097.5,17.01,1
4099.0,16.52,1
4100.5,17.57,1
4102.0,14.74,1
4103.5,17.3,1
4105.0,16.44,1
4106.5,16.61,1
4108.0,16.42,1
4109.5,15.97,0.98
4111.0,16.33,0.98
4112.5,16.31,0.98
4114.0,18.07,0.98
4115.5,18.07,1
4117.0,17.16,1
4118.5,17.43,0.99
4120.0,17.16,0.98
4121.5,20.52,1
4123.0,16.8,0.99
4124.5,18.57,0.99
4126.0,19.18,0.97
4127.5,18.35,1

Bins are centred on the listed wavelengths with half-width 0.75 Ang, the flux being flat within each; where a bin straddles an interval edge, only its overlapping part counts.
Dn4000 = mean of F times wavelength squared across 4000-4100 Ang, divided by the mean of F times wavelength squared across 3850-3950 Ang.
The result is 1.91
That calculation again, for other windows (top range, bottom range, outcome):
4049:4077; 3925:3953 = 2.13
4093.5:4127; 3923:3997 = 1.73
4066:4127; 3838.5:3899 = 2.06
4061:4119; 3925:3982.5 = 1.99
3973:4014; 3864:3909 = 1.61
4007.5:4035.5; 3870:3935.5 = 1.86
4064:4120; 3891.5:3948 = 1.88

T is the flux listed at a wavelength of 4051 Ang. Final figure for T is 18.04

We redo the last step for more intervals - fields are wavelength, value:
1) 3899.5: 12.13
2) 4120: 17.16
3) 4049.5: 16.78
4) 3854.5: 8.867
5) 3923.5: 10.19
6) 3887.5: 10.23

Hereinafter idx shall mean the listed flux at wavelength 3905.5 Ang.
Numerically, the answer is 10.3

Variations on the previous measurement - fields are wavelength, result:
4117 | 17.16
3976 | 11.82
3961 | 9.137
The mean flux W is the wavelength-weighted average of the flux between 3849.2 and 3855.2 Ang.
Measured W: 8.82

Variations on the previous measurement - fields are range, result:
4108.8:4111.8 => 16.2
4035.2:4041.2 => 19.2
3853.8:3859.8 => 8.27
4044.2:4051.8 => 16.7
